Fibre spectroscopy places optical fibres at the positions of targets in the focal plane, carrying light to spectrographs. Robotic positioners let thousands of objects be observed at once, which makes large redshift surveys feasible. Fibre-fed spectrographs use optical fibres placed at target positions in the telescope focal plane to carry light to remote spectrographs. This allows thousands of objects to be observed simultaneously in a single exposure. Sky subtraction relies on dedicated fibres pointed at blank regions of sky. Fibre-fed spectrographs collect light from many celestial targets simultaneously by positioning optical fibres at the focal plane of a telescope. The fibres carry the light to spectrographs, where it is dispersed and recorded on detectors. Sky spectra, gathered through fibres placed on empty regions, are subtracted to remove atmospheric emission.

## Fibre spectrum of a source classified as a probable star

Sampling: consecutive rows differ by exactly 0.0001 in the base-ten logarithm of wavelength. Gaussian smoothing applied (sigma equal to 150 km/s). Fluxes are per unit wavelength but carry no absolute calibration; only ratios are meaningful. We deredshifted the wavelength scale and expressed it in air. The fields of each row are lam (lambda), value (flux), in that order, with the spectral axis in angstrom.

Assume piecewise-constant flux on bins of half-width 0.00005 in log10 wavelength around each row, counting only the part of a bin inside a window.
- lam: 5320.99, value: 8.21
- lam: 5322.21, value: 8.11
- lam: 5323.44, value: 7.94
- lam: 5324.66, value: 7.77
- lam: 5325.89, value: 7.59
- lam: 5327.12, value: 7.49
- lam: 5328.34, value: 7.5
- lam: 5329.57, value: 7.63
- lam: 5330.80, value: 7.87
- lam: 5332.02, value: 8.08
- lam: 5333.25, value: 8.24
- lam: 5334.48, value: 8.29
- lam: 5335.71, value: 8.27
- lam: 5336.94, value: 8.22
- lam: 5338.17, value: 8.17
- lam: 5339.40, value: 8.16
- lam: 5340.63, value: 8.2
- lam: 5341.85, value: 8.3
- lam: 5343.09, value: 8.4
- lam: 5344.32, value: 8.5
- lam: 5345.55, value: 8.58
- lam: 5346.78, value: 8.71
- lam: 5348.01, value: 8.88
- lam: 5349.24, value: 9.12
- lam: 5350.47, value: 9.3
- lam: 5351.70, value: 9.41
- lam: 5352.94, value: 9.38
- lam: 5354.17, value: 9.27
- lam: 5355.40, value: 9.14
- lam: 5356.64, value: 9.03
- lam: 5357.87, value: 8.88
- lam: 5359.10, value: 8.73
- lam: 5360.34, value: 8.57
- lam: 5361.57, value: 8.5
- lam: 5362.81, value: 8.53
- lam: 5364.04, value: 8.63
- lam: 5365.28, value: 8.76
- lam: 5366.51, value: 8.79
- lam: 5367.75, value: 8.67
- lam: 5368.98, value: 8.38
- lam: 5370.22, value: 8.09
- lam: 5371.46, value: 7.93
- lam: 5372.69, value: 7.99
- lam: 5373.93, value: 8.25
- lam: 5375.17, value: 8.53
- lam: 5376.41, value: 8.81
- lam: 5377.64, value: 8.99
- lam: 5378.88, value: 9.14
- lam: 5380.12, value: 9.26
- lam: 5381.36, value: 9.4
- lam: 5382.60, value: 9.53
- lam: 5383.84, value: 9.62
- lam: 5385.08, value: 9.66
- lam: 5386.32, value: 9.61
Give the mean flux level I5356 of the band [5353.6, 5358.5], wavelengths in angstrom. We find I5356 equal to 9.08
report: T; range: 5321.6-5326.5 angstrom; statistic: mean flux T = 7.85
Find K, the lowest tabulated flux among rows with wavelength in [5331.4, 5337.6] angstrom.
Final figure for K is 8.08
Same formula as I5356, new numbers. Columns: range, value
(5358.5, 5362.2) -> 8.58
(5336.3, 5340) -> 8.18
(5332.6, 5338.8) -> 8.23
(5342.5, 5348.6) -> 8.62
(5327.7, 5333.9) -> 7.87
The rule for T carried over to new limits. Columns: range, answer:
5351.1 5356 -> 9.3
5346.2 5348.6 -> 8.8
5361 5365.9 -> 8.61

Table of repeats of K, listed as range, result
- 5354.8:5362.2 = 8.5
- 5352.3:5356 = 9.14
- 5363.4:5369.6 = 8.38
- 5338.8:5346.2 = 8.16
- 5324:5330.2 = 7.49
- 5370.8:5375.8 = 7.93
